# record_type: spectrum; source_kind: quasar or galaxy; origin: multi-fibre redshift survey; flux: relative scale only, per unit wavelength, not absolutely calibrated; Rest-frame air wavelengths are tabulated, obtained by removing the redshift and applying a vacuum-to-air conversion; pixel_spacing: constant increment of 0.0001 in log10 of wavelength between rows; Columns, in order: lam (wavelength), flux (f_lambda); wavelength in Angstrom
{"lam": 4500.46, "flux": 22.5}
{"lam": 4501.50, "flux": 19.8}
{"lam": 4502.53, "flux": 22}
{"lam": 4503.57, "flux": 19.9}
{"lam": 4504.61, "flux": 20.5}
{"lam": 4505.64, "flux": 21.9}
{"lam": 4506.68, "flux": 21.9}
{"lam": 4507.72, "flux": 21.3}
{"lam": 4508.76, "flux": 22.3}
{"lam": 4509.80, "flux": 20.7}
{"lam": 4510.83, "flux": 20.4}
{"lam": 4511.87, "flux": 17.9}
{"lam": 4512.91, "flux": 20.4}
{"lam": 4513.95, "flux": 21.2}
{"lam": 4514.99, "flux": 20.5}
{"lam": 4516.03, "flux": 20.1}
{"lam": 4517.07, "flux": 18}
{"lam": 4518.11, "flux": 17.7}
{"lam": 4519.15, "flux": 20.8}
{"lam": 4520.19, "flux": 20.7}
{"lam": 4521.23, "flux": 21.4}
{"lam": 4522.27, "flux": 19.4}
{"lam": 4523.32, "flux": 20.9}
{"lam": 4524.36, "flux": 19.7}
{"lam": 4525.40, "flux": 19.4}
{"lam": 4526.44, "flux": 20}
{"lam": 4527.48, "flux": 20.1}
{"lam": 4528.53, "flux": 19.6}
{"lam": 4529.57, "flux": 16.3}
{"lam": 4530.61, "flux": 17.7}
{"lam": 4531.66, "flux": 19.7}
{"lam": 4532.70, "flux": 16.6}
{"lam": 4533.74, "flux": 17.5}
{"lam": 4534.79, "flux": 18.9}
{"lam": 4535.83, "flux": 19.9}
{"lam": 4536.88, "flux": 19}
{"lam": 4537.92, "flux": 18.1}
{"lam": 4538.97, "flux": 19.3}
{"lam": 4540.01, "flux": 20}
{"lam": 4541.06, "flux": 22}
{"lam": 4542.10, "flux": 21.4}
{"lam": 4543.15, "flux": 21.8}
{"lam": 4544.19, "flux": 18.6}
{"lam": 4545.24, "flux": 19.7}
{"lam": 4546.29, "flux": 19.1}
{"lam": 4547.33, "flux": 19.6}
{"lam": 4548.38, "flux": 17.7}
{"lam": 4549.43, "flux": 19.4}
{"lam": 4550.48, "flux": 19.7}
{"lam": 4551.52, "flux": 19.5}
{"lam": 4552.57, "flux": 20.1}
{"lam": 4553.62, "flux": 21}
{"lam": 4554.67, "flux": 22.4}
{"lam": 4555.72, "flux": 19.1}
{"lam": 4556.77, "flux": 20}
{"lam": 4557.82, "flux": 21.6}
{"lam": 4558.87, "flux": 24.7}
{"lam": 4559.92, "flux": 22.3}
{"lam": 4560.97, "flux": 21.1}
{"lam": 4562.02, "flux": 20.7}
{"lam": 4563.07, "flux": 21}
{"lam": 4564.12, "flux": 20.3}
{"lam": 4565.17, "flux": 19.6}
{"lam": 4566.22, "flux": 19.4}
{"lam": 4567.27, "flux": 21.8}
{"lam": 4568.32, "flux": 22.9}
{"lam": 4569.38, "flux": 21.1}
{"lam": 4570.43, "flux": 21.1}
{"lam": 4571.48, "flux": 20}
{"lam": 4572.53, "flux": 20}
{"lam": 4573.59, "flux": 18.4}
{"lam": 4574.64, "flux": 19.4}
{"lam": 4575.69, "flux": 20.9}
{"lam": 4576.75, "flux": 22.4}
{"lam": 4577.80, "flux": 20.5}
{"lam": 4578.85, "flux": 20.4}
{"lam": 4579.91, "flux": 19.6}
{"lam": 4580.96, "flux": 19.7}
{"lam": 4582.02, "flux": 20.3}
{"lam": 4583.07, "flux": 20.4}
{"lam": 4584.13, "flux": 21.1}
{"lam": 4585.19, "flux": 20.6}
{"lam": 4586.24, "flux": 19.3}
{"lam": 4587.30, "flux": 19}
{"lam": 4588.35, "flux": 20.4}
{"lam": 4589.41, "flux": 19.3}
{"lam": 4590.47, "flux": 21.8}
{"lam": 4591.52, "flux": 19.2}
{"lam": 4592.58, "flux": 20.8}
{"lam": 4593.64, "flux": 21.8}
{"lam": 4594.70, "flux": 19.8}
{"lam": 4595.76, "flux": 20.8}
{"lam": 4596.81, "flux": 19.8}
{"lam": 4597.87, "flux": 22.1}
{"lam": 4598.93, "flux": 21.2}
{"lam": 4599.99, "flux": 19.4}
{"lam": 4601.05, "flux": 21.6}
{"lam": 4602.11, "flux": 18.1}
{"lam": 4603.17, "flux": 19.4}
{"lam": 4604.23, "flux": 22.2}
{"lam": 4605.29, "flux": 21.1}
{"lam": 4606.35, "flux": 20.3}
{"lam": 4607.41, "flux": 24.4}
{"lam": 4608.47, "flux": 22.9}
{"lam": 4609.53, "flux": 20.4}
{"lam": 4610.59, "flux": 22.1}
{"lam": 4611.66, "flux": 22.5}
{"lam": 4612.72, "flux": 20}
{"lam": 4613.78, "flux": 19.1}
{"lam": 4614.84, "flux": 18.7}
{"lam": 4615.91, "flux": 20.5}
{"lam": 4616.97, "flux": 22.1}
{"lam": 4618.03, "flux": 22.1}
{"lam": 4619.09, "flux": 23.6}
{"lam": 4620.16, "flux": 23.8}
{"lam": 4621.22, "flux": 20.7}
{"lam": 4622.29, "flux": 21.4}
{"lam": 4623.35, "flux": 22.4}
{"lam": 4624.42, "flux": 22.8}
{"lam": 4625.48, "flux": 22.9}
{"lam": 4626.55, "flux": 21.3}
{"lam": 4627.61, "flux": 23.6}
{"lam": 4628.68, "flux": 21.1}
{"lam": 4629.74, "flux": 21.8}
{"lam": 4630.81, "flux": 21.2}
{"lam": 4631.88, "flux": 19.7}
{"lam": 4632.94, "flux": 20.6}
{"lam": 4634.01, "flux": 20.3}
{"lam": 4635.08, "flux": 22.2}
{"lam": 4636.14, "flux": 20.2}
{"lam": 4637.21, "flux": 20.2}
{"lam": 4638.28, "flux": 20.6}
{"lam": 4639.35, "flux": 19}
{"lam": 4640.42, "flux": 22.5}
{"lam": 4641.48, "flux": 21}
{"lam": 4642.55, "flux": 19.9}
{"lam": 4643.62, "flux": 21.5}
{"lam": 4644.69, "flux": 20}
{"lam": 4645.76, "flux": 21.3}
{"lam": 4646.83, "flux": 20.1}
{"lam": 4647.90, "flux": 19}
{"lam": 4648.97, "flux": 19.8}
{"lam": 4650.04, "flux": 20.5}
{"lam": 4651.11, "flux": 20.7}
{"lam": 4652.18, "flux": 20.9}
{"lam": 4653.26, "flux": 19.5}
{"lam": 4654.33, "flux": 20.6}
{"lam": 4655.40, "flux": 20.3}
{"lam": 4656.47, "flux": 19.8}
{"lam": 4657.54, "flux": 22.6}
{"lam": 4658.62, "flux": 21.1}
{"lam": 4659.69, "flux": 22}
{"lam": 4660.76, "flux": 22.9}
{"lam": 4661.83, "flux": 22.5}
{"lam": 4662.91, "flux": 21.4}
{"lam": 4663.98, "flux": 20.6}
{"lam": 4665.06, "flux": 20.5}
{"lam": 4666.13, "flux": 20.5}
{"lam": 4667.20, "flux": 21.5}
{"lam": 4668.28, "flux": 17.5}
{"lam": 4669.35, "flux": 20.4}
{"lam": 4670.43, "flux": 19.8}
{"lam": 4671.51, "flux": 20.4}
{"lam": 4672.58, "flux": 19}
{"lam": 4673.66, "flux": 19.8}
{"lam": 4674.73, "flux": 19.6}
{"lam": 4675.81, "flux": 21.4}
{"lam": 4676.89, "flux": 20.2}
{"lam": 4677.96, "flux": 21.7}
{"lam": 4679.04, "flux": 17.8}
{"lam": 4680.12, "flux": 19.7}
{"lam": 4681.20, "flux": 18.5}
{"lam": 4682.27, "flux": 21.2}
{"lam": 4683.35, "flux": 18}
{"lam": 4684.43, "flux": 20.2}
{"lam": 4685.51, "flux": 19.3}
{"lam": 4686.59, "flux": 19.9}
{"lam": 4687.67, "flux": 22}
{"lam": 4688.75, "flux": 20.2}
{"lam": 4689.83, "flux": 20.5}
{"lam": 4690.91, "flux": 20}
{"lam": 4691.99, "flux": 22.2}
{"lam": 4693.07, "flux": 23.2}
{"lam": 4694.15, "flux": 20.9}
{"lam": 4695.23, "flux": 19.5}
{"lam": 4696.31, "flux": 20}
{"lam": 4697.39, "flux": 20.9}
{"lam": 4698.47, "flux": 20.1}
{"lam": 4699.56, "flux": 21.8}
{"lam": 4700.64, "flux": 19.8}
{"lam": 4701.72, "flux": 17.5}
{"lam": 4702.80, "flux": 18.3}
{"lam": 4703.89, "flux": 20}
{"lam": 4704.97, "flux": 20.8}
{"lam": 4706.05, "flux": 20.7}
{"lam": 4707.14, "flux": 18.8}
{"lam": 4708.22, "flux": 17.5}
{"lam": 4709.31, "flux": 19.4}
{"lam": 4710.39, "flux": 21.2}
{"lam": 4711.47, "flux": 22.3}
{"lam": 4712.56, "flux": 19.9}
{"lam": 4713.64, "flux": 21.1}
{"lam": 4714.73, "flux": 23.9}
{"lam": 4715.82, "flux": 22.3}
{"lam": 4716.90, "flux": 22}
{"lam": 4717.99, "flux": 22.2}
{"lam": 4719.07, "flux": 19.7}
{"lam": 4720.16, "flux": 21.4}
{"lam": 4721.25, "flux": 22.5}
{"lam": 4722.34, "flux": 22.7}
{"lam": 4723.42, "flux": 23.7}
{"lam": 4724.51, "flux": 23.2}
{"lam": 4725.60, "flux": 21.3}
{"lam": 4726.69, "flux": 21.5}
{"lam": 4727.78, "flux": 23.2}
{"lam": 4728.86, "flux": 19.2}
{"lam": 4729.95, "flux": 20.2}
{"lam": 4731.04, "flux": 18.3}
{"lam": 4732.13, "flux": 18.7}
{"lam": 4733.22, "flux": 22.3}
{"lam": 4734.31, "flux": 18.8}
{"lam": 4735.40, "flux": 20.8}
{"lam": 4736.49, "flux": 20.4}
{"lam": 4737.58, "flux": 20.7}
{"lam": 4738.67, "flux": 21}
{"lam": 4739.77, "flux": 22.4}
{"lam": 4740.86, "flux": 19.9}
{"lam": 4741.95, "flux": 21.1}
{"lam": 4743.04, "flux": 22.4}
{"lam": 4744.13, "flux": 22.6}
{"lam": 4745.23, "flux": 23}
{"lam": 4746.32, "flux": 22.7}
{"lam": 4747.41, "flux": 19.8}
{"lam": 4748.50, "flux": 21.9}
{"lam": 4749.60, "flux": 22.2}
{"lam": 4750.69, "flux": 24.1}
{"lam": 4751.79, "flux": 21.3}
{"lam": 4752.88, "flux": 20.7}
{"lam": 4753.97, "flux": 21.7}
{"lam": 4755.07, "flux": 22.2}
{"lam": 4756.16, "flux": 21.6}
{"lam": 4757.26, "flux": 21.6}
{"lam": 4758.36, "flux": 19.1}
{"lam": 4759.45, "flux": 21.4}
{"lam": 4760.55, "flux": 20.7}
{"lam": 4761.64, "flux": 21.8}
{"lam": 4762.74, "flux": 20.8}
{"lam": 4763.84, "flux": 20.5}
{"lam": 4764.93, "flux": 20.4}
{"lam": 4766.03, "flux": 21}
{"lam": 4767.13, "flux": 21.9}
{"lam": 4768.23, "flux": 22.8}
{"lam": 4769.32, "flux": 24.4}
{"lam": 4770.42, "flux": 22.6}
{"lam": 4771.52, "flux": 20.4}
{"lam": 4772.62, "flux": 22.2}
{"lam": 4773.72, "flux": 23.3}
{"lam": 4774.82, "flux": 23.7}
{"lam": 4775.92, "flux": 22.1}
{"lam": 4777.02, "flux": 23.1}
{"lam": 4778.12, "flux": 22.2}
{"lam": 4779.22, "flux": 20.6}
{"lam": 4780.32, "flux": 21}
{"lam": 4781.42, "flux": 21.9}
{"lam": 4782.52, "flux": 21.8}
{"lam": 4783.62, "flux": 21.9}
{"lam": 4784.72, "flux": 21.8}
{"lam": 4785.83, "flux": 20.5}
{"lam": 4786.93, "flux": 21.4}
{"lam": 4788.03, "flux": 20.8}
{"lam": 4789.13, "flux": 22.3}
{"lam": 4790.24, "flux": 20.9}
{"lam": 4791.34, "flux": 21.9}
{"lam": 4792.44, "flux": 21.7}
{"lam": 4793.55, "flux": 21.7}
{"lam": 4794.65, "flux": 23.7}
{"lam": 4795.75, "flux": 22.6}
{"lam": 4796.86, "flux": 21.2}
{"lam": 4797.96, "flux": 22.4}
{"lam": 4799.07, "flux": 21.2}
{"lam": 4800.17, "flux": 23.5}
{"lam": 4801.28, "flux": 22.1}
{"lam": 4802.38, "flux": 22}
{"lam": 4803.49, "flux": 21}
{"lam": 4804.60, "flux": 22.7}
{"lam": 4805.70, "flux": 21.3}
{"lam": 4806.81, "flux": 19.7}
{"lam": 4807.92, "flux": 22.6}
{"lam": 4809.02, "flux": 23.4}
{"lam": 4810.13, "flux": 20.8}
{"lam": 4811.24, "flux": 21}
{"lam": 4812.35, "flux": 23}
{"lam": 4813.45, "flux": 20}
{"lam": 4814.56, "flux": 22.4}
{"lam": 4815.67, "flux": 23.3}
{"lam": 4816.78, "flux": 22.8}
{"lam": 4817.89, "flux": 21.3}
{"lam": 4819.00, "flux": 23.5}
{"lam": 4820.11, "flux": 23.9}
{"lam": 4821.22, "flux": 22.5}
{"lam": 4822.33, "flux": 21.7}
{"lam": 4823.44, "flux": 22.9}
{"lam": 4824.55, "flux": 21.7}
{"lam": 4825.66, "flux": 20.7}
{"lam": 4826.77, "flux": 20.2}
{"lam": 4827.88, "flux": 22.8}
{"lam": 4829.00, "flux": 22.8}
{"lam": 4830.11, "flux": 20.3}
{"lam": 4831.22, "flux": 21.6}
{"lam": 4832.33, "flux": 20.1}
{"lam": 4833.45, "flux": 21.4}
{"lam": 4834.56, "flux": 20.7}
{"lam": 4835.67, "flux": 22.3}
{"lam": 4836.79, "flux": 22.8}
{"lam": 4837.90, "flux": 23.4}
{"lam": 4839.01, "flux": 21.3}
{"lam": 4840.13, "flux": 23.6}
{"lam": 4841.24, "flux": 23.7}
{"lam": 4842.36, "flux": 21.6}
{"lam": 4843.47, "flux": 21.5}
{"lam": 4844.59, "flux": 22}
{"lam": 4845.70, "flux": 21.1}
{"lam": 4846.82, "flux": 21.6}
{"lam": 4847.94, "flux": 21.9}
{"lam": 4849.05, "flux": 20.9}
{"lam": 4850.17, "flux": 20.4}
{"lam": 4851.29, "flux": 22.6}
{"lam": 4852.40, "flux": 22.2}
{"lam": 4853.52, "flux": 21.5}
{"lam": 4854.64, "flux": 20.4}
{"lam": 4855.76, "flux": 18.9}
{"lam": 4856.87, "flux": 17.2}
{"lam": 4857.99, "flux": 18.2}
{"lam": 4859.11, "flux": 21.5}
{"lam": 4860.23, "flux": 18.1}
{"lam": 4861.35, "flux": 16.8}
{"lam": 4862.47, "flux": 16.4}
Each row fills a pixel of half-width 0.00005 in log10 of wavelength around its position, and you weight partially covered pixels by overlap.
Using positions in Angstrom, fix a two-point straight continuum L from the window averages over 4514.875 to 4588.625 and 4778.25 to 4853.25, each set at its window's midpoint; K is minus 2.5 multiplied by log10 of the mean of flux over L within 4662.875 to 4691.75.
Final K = 0.04 mag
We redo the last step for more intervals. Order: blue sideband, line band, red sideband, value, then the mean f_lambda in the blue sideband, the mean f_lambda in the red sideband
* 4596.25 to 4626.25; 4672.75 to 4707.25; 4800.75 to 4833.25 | 0.07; 21.3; 21.9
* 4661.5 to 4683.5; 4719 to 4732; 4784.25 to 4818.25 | -0.03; 20.1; 21.8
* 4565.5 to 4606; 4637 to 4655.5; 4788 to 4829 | 0.02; 20.4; 22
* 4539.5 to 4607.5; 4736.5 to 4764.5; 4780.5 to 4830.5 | 0.01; 20.5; 21.9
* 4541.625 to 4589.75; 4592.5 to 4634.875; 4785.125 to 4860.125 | -0.03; 20.4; 21.7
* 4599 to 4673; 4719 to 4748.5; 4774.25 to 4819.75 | 0.01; 21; 21.9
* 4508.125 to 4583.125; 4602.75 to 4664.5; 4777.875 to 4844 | -0.03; 20.1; 21.9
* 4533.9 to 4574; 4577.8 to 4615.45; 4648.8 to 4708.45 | -0.01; 20.3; 20.3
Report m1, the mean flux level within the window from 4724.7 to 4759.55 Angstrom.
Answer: 21.2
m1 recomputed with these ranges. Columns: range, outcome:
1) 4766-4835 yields 21.9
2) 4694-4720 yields 20.5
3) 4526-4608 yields 20.2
